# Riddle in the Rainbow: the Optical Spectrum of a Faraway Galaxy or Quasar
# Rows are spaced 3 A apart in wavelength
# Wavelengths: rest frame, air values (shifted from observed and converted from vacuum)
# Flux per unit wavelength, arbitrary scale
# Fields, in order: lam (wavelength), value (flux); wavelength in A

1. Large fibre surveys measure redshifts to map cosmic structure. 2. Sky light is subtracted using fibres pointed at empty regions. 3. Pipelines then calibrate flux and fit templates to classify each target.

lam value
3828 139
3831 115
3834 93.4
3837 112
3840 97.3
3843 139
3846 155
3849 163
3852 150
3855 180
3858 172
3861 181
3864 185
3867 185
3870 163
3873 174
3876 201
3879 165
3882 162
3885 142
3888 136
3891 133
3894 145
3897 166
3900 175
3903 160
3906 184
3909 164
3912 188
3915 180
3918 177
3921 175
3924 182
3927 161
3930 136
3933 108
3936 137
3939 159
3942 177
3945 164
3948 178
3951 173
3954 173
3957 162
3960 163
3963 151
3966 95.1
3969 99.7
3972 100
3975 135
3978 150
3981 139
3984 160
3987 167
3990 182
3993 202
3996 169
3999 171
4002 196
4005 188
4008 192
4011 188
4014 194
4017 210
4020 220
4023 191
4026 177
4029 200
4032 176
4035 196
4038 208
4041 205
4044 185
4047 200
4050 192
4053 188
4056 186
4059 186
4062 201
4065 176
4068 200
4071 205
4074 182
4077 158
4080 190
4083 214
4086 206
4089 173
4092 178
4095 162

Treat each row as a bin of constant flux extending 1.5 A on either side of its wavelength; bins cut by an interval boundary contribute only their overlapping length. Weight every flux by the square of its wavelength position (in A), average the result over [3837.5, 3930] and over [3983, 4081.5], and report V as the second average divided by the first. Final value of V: 1.25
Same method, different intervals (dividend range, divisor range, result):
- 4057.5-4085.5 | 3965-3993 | 1.42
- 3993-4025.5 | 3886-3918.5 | 1.24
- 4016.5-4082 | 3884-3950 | 1.28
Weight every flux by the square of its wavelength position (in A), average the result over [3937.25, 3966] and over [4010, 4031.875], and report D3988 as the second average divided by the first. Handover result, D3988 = 1.25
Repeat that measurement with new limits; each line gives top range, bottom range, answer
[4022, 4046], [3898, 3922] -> 1.17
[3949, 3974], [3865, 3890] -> 0.88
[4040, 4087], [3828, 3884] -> 1.38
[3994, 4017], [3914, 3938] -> 1.25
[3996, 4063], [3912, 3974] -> 1.31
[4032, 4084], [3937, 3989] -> 1.34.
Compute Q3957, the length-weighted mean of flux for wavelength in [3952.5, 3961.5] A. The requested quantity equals 166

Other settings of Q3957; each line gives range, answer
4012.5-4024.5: 204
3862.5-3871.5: 178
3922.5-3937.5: 145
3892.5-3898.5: 156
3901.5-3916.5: 175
